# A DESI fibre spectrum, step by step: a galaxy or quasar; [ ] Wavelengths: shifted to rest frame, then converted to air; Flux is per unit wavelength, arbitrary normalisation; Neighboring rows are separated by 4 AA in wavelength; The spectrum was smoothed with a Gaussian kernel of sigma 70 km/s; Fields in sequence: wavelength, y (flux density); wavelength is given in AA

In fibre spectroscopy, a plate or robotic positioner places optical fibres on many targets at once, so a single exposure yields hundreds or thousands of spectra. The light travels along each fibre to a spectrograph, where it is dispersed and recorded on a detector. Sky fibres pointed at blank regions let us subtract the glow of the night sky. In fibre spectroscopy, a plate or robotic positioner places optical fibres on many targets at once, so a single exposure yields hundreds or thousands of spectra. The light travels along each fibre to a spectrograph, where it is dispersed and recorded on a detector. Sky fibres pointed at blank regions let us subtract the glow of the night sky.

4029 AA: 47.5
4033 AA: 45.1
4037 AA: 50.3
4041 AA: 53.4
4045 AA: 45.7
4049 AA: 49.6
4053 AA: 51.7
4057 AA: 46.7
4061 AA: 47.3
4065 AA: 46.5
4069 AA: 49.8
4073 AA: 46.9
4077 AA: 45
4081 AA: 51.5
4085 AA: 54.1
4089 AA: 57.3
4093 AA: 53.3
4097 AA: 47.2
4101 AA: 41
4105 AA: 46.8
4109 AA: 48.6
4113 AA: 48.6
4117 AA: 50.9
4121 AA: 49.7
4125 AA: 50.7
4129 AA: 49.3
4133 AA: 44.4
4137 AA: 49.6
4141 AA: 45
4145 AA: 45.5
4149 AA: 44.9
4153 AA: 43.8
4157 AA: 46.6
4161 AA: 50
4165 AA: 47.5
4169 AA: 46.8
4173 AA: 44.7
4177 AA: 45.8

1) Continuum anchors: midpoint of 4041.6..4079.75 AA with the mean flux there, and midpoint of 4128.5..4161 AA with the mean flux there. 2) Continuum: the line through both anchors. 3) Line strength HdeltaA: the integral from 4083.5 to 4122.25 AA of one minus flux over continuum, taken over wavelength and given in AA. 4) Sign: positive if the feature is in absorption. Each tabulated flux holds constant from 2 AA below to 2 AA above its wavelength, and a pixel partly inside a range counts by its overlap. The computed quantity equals -2.13 AA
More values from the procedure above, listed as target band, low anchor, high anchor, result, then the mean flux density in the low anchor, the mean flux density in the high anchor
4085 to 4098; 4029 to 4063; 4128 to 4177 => -1.5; 48.7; 46.4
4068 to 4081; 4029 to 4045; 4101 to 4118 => 0.1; 48.8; 47.7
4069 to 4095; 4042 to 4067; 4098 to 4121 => -1.9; 48.1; 47.4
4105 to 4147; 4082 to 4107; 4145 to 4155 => -1.1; 50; 44.6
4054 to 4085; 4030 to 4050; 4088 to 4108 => 0.3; 48.7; 48.7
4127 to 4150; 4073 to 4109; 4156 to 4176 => 0.7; 49.3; 47.1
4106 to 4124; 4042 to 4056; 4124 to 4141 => -0.4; 49.1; 48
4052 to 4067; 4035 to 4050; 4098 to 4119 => 0.4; 49.8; 47.2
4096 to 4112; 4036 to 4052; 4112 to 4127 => 1.3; 49.8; 50.1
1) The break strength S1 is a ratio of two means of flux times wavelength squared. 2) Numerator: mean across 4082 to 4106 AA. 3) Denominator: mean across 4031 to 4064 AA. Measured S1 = 1.05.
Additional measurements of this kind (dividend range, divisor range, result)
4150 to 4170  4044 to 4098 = 0.99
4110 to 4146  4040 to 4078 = 1.04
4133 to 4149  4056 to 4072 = 1.01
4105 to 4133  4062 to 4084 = 1.04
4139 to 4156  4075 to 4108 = 0.93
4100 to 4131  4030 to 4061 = 1.03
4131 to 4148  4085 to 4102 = 0.93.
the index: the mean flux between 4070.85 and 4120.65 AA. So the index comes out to 49.3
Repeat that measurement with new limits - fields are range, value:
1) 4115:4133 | 49.5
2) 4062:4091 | 50.1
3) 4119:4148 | 47.6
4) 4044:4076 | 48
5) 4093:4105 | 46.1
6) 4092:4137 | 48.2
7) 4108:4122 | 49.5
